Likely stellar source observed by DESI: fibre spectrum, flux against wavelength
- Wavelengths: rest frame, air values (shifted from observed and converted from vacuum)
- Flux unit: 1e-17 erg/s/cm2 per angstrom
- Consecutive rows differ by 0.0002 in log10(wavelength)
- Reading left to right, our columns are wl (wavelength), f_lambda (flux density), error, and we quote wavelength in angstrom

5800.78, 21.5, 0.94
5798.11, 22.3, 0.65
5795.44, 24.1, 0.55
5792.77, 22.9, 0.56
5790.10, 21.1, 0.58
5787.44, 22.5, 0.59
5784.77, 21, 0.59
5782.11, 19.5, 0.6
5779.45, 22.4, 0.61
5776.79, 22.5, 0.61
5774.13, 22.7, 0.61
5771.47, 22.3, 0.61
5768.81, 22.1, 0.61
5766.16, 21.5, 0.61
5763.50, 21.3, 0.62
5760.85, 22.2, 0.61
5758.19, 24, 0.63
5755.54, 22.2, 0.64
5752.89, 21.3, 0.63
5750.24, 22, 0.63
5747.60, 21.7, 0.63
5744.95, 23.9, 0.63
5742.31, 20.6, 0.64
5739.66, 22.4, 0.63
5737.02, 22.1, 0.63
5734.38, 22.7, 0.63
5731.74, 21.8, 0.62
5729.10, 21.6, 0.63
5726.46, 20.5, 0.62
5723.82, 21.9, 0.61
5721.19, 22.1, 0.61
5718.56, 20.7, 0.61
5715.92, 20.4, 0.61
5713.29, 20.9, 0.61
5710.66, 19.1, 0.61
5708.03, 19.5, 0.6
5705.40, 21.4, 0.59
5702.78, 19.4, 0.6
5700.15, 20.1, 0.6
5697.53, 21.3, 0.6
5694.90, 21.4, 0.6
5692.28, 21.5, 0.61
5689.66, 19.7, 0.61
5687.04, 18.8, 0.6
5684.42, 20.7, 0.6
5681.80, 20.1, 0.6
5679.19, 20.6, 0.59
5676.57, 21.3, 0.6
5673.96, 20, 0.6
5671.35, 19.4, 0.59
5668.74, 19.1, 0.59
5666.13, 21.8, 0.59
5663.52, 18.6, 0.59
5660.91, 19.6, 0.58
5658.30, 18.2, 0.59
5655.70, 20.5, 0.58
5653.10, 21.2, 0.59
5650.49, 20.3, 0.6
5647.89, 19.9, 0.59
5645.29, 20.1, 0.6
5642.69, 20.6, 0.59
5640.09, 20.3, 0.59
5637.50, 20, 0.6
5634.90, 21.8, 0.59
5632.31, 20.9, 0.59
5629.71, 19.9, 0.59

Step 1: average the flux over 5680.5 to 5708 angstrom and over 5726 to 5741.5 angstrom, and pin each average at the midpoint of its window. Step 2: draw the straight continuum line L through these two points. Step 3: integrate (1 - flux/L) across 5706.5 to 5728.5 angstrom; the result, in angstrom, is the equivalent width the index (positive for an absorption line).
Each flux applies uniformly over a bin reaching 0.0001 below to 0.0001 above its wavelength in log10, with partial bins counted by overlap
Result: 0.6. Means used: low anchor 20.4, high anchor 21.9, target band 20.7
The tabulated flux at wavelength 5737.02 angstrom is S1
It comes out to 22.1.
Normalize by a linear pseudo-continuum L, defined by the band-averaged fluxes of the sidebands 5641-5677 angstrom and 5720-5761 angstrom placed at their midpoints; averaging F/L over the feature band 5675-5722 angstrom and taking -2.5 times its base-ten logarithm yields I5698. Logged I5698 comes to 0.03 mag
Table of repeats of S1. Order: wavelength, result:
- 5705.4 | 21.4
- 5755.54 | 22.2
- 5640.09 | 20.3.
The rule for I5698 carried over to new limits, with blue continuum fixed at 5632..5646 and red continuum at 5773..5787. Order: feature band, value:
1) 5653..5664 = 0.07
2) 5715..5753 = -0.02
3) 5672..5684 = 0.02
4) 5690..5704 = 0.02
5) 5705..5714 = 0.06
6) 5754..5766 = -0.04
